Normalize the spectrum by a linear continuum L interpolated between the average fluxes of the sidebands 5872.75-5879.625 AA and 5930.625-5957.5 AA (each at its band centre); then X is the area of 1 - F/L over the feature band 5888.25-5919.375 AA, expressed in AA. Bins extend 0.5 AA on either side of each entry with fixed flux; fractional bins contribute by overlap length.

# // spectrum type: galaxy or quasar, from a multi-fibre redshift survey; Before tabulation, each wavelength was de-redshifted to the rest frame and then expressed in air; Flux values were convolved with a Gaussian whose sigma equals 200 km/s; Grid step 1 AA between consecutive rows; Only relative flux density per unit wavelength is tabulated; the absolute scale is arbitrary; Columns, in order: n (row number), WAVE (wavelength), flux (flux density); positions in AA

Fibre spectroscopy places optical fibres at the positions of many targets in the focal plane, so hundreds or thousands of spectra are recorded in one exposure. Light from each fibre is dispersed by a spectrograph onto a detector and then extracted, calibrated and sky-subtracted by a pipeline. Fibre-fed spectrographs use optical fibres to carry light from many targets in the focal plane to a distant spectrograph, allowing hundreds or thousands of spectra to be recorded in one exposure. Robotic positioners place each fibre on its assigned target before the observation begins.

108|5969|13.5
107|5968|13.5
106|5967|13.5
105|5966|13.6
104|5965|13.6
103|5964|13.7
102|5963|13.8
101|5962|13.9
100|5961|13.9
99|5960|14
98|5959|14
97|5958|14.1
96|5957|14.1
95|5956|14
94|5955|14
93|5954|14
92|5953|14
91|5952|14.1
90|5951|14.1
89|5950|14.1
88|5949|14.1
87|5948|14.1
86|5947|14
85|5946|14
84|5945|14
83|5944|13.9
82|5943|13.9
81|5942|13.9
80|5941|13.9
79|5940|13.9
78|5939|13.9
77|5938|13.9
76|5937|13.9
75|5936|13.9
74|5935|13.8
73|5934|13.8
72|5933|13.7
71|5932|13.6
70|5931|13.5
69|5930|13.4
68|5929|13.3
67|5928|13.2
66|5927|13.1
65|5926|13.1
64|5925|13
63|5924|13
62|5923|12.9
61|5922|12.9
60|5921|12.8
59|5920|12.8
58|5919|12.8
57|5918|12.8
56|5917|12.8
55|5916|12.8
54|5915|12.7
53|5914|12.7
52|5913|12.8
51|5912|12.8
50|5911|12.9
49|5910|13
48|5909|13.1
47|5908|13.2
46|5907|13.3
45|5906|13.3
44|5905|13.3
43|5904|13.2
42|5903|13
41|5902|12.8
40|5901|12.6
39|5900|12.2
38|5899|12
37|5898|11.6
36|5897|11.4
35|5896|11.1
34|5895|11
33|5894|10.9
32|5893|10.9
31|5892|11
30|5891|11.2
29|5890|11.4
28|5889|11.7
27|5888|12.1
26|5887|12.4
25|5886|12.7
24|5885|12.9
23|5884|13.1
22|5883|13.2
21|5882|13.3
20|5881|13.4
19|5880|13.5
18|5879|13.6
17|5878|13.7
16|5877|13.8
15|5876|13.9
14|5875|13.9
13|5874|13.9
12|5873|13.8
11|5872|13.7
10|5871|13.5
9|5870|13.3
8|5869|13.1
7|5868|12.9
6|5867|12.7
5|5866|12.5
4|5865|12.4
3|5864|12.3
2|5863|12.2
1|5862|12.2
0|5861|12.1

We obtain 3.4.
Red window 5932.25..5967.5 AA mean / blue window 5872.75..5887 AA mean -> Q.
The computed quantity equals 1.04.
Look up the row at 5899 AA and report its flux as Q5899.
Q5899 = 12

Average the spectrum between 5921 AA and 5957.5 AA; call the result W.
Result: 13.7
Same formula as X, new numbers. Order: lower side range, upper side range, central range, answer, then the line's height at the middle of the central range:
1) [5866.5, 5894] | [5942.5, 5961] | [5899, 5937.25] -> 1.15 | 13.5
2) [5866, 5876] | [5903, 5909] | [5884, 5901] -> 2.00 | 13.3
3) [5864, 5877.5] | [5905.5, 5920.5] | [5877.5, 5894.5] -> 0.97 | 13.2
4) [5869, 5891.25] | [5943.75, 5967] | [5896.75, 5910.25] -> 0.65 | 13.4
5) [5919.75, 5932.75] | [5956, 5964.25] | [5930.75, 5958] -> -0.73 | 13.6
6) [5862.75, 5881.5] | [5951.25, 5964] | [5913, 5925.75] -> 0.78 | 13.7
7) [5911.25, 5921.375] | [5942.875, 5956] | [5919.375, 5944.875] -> -0.20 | 13.4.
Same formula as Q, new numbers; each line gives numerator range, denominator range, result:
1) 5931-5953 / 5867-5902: 1.10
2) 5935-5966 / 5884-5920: 1.13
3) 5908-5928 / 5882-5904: 1.07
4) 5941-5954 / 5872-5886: 1.04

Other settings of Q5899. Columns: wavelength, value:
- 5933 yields 13.7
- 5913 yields 12.8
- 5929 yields 13.3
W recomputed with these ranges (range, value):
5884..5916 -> 12.3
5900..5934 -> 13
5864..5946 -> 13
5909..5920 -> 12.8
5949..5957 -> 14.1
